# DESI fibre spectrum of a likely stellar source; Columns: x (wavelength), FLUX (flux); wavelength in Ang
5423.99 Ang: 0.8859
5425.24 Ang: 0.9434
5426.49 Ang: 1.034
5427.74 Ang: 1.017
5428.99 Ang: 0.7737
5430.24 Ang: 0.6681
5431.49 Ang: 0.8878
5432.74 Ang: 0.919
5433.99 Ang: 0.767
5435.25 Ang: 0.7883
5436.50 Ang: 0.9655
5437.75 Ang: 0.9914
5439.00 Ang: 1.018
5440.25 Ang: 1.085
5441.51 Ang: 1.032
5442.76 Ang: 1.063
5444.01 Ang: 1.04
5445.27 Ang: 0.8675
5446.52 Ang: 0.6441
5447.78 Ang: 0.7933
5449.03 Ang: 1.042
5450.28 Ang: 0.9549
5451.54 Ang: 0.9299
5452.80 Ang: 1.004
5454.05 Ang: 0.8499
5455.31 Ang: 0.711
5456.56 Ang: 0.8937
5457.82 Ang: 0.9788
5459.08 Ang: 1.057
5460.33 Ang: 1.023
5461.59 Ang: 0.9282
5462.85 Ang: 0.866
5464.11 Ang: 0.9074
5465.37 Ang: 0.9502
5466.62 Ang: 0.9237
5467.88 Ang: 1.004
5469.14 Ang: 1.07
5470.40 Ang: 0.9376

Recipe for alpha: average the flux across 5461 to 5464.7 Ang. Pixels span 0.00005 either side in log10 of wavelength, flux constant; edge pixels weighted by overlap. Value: 0.899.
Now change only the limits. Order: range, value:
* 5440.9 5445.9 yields 1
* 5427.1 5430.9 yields 0.821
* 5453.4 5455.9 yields 0.785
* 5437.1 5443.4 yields 1.04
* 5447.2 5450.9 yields 0.934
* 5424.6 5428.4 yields 0.995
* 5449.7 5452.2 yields 0.939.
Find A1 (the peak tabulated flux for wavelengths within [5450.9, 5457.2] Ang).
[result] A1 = 1.004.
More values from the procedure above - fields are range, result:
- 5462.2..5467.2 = 0.9502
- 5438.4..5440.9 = 1.085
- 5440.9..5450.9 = 1.063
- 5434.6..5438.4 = 0.9914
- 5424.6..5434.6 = 1.034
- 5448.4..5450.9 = 1.042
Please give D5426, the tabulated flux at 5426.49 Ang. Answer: 1.034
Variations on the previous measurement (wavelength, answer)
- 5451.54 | 0.9299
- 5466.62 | 0.9237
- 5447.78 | 0.7933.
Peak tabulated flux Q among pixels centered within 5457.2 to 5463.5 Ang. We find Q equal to 1.057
